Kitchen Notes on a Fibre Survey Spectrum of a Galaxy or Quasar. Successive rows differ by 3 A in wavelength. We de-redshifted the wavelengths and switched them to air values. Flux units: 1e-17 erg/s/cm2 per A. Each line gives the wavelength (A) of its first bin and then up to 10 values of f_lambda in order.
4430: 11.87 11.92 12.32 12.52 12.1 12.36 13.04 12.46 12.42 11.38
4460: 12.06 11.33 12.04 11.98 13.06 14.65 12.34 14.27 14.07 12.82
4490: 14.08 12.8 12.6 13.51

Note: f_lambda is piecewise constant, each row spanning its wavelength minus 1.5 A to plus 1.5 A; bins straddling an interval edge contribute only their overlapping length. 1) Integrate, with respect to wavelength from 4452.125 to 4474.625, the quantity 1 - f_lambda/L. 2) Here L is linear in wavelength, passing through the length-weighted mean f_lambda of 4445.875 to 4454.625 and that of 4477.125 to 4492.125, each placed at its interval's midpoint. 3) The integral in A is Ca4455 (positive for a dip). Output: 1.4 A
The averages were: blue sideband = 12.6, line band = 12.2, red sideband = 13.5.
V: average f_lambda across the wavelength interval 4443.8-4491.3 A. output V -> 12.8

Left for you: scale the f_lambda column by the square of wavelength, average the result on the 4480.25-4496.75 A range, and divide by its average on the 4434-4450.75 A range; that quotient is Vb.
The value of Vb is 1.10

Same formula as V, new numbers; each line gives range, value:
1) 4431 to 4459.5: 12.3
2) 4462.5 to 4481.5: 12.8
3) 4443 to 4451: 12.6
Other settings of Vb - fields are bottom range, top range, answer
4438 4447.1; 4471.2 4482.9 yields 1.12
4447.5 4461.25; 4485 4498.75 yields 1.09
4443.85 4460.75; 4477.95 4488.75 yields 1.12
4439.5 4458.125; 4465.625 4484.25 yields 1.08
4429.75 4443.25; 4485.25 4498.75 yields 1.11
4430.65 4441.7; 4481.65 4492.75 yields 1.14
